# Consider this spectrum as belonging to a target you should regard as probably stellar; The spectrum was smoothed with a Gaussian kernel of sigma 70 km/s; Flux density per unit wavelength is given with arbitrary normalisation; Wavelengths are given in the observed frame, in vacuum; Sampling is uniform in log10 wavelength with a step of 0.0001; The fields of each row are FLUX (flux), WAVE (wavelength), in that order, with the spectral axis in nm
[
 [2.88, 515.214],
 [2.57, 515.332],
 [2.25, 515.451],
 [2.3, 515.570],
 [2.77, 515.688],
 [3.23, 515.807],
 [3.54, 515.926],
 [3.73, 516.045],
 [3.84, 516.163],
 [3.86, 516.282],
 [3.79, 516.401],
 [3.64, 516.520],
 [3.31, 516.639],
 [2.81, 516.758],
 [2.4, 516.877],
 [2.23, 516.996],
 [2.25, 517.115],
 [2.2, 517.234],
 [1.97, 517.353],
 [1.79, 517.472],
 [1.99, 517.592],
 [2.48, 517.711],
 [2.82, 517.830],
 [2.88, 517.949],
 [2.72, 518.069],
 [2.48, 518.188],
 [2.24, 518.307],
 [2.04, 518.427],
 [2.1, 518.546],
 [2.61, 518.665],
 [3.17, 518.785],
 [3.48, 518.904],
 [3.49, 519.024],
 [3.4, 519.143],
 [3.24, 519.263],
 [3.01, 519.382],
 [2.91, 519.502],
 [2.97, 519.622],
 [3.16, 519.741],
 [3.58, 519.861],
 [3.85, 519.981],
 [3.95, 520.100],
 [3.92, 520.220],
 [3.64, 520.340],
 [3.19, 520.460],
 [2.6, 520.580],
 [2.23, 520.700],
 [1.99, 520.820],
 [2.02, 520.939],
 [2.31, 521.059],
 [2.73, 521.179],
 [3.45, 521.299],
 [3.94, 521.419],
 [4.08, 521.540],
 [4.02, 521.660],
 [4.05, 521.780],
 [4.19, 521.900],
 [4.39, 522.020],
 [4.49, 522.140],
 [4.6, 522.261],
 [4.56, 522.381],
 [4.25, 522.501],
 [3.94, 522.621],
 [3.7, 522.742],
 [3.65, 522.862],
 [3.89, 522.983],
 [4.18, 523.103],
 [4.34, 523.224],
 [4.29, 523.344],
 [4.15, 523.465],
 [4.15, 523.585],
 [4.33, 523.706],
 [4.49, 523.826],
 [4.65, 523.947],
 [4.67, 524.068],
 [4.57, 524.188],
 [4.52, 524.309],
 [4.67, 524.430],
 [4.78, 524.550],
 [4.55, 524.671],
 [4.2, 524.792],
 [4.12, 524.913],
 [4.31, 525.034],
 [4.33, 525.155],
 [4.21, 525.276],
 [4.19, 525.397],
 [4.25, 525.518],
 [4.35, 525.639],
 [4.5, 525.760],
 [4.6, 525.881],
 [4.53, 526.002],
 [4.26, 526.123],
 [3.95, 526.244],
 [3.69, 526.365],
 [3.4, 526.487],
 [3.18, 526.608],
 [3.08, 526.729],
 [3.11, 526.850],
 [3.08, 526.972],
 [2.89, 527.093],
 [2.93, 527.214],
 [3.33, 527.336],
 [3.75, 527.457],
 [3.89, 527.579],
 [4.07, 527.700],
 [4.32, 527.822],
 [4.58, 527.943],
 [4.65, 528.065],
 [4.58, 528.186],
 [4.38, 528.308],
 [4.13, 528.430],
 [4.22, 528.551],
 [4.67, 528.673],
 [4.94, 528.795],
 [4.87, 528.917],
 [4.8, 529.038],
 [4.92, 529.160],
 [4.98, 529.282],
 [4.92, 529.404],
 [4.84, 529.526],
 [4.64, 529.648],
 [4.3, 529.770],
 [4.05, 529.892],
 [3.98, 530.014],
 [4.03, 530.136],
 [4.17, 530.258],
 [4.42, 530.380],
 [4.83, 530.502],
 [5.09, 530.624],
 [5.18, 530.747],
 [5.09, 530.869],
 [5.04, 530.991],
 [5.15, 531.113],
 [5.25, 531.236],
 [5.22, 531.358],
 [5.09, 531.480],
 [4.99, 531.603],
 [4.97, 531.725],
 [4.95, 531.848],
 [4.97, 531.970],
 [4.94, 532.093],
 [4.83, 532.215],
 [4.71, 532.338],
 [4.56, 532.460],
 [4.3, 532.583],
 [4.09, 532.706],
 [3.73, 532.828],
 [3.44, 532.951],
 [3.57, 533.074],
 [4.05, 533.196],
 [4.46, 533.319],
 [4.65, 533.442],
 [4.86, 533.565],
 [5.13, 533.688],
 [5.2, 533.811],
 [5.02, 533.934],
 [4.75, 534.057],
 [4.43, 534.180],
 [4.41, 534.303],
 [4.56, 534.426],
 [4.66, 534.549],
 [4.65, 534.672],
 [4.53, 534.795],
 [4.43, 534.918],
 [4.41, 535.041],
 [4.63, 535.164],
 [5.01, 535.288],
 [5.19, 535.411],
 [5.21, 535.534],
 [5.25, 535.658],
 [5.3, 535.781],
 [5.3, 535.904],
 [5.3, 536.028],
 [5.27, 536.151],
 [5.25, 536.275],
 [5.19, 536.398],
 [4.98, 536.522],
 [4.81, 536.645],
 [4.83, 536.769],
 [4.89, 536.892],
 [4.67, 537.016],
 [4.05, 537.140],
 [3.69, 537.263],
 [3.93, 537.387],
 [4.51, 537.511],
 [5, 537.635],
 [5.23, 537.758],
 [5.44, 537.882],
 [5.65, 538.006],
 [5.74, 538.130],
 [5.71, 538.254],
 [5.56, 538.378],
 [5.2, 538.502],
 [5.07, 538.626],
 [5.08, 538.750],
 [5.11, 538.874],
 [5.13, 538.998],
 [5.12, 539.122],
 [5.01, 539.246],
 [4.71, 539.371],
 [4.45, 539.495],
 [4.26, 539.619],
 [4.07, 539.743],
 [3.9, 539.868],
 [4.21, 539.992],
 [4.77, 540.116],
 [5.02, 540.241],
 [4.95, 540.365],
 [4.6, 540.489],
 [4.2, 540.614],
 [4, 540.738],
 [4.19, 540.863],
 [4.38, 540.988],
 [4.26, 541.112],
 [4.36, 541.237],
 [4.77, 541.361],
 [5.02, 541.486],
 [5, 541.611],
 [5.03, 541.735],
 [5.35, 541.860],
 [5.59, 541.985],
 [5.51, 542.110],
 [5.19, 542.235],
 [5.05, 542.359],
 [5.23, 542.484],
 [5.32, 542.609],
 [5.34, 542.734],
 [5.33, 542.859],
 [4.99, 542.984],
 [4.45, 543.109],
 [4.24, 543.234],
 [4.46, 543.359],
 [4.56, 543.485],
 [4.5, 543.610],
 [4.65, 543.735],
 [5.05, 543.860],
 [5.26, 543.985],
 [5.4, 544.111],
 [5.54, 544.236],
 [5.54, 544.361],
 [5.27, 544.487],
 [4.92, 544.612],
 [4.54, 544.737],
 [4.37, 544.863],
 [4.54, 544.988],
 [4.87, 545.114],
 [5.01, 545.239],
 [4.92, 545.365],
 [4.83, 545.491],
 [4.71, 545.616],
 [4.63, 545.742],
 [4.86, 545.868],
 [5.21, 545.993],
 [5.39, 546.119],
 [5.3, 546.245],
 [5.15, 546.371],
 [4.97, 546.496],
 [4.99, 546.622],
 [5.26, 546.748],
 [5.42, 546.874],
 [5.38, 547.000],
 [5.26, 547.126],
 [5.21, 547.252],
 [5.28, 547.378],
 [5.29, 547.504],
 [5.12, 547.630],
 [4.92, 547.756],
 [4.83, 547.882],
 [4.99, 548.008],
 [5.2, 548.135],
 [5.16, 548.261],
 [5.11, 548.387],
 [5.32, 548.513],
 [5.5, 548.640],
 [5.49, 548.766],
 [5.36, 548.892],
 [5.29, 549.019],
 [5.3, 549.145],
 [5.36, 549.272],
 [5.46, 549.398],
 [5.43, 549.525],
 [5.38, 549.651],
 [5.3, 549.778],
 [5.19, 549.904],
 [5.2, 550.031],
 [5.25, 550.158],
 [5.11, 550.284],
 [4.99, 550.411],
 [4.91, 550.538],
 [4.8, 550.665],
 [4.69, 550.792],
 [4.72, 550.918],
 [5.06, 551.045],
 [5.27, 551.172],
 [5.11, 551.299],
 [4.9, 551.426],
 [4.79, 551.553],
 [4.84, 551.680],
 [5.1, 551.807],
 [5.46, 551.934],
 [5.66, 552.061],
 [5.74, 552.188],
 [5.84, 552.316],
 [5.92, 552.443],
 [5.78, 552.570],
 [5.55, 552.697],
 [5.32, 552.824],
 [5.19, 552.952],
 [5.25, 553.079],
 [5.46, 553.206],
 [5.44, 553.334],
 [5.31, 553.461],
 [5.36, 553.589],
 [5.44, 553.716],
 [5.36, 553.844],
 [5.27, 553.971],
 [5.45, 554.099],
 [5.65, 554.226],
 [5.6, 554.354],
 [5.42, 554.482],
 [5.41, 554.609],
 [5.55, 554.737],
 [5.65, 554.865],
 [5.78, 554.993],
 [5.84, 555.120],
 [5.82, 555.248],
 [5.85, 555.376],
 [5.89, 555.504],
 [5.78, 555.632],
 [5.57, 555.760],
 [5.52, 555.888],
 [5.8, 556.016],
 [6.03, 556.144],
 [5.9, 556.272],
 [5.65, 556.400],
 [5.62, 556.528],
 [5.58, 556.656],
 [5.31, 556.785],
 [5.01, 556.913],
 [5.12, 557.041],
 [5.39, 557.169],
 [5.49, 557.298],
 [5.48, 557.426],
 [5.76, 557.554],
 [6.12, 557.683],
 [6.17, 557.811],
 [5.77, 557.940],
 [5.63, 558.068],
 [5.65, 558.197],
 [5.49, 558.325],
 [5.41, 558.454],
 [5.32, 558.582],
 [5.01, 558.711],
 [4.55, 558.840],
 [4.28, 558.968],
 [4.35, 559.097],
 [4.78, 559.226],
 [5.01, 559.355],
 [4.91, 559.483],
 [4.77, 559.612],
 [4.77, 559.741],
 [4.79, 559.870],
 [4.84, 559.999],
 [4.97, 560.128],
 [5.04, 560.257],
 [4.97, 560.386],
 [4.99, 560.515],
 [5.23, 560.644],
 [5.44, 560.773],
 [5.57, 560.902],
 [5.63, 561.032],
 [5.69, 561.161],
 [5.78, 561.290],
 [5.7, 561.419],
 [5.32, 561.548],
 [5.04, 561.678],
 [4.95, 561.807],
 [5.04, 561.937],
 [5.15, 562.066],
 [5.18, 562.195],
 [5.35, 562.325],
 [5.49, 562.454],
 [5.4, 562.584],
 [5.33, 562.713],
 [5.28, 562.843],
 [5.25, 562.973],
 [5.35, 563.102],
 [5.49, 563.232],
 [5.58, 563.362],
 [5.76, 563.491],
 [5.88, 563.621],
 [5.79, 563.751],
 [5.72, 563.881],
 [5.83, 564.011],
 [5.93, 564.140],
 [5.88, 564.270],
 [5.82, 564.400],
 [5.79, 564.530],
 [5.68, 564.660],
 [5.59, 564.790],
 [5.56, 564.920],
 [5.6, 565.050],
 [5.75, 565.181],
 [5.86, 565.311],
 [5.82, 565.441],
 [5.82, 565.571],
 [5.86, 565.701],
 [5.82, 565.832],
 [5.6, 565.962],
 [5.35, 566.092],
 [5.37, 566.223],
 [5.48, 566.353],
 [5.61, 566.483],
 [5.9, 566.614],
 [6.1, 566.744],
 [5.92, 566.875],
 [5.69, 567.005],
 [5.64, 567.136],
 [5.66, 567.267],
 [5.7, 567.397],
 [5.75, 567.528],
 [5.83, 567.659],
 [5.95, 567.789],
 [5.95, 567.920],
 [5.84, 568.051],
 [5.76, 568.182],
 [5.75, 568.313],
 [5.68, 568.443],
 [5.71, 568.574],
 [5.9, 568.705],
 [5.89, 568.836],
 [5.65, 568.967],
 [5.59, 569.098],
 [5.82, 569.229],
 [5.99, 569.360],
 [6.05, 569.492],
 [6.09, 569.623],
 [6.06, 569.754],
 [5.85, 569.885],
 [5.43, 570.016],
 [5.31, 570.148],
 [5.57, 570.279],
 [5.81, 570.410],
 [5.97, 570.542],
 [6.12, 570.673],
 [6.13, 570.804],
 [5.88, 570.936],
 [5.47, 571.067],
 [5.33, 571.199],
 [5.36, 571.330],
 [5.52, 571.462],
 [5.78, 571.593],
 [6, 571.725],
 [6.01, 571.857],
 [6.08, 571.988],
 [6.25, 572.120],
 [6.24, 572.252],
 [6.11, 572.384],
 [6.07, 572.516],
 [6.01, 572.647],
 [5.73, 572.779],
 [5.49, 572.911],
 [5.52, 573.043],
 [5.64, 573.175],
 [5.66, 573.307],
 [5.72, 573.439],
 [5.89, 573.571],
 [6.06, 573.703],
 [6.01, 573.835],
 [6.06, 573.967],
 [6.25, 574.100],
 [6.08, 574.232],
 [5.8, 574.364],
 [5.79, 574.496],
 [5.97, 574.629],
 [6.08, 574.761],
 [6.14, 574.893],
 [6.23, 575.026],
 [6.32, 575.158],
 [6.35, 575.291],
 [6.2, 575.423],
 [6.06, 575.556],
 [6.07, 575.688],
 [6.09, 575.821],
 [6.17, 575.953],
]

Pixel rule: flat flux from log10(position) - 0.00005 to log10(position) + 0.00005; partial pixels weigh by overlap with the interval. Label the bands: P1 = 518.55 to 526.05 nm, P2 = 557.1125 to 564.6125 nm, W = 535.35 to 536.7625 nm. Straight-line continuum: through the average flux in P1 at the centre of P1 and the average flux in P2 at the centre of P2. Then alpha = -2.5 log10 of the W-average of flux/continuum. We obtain -0.18 mag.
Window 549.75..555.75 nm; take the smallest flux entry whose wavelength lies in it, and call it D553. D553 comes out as 4.69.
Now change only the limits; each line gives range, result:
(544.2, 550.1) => 4.37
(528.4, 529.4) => 4.13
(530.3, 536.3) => 3.44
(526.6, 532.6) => 2.89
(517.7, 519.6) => 2.04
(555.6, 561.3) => 4.28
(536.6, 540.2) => 3.69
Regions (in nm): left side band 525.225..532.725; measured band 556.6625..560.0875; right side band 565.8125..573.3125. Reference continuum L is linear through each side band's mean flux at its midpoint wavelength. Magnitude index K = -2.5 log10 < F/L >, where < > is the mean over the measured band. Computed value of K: 0.04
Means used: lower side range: 4.39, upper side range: 5.78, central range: 5.2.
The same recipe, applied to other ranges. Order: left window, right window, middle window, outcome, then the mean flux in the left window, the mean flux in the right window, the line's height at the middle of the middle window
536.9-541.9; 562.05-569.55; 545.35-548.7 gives -0.02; 4.76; 5.69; 5.03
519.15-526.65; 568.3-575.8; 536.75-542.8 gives -0.06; 3.89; 5.89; 4.57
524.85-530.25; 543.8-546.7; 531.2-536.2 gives -0.07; 4.16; 5.01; 4.45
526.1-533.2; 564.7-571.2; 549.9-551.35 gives 0.02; 4.34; 5.76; 5.12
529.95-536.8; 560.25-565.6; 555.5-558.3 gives -0.06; 4.76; 5.51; 5.36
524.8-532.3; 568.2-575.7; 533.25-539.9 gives -0.05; 4.38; 5.89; 4.66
